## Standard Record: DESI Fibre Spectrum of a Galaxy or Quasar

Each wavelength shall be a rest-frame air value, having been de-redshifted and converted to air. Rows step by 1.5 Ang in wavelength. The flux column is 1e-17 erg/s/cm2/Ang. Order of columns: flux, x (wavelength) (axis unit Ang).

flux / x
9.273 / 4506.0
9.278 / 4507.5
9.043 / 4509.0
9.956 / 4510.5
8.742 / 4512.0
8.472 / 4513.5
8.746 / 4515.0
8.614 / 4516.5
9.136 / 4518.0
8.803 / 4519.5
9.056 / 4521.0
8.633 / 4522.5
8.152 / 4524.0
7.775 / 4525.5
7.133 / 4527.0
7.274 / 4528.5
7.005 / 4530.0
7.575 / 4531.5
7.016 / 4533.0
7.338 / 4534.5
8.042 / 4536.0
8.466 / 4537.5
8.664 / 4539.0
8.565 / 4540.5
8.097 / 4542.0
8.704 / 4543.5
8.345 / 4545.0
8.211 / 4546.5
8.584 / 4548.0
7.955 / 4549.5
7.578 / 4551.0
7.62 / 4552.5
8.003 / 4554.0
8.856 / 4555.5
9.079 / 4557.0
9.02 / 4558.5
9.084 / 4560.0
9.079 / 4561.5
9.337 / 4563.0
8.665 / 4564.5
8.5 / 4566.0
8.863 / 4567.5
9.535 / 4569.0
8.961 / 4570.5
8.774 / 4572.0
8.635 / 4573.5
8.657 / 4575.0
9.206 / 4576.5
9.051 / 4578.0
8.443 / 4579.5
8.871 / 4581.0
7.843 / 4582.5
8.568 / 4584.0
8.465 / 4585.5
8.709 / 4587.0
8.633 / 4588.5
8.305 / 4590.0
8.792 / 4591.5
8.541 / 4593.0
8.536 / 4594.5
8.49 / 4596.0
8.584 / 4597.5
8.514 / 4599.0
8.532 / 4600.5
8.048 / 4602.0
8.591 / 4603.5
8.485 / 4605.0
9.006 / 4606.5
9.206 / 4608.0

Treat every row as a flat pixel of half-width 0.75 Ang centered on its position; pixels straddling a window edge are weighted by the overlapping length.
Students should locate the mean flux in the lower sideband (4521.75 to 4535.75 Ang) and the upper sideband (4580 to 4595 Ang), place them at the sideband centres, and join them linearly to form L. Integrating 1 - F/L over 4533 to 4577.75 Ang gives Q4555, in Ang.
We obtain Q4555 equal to -3.04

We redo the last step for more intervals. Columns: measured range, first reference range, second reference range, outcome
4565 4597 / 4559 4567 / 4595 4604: 0.1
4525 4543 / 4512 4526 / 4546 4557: 1.4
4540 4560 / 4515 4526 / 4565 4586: 0.7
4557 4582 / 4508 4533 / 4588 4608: -1.3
